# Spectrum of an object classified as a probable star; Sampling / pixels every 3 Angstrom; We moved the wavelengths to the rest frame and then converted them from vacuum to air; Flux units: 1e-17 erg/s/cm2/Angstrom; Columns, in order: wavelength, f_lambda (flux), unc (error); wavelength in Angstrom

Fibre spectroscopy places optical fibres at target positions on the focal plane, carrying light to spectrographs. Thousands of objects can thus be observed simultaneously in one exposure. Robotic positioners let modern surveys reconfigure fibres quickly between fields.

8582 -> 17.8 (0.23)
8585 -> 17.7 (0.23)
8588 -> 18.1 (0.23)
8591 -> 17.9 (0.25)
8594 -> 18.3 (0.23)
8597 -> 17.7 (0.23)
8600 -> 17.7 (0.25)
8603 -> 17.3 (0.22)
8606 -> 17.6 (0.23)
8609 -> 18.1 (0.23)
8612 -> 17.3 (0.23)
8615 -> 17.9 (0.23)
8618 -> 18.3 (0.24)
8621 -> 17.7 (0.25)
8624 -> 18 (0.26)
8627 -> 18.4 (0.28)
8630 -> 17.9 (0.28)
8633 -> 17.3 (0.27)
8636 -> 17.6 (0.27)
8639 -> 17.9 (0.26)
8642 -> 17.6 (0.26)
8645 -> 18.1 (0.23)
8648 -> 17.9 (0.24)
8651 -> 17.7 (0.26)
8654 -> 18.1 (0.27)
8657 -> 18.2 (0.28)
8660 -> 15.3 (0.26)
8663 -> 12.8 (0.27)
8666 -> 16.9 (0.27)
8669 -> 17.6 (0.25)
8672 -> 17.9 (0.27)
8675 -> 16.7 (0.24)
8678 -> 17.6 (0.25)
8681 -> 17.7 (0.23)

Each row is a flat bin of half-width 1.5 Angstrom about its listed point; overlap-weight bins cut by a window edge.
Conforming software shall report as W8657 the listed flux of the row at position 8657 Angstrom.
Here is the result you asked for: 18.2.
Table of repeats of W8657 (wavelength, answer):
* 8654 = 18.1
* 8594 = 18.3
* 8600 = 17.7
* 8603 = 17.3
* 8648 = 17.9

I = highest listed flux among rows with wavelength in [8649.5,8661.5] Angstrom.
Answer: 18.2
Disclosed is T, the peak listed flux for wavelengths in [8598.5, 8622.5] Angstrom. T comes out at 18.3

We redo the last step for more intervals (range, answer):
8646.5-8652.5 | 17.9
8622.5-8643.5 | 18.4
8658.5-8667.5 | 16.9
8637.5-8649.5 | 18.1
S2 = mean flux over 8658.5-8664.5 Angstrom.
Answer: 14.1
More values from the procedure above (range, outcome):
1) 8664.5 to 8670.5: 17.2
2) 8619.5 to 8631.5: 18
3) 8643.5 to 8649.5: 18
